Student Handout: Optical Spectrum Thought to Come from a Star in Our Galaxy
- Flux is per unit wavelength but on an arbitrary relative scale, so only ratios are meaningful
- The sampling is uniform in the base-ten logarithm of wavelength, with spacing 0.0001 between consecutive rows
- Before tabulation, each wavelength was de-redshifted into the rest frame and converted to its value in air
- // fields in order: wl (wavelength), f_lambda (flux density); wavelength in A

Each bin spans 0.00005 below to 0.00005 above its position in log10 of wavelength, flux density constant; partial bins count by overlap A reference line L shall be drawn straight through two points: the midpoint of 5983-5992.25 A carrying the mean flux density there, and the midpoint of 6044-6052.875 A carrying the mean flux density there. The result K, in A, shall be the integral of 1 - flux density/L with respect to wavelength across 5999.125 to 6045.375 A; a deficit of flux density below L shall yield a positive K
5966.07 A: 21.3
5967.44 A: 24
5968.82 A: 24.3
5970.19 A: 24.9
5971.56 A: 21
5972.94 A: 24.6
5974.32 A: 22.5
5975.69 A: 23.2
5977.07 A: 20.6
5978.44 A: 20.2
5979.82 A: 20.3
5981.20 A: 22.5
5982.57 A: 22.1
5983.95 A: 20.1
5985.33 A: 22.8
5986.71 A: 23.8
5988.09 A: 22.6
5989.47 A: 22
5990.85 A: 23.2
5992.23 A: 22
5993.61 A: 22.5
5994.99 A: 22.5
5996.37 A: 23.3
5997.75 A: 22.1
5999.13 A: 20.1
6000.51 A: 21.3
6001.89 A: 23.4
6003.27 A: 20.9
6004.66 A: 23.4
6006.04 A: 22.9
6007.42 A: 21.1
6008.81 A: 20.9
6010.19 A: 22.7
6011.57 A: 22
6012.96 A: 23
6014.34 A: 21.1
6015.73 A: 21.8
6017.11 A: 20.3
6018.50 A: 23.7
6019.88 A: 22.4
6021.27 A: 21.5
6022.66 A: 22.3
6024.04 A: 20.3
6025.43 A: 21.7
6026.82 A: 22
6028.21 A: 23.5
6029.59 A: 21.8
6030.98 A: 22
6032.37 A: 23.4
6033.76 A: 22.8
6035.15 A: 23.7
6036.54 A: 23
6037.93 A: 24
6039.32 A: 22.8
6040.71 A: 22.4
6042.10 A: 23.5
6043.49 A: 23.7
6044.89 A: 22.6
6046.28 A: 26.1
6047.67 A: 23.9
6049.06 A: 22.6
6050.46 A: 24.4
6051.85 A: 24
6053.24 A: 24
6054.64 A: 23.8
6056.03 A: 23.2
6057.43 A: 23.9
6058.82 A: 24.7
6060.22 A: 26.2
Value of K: 1.84 A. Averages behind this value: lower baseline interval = 22.4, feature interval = 22.3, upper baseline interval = 23.9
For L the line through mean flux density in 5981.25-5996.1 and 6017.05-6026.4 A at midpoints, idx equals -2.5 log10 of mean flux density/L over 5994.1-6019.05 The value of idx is 0.00 mag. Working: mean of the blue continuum 22.4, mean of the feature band 22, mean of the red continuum 21.8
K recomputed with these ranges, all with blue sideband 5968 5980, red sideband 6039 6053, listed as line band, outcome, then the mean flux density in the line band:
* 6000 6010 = 0.4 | 22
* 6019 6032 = 0.7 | 22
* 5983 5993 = 0.2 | 22.3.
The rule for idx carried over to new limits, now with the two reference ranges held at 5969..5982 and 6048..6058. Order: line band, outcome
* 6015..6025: 0.07 mag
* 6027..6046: 0.02 mag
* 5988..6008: 0.02 mag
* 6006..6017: 0.06 mag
